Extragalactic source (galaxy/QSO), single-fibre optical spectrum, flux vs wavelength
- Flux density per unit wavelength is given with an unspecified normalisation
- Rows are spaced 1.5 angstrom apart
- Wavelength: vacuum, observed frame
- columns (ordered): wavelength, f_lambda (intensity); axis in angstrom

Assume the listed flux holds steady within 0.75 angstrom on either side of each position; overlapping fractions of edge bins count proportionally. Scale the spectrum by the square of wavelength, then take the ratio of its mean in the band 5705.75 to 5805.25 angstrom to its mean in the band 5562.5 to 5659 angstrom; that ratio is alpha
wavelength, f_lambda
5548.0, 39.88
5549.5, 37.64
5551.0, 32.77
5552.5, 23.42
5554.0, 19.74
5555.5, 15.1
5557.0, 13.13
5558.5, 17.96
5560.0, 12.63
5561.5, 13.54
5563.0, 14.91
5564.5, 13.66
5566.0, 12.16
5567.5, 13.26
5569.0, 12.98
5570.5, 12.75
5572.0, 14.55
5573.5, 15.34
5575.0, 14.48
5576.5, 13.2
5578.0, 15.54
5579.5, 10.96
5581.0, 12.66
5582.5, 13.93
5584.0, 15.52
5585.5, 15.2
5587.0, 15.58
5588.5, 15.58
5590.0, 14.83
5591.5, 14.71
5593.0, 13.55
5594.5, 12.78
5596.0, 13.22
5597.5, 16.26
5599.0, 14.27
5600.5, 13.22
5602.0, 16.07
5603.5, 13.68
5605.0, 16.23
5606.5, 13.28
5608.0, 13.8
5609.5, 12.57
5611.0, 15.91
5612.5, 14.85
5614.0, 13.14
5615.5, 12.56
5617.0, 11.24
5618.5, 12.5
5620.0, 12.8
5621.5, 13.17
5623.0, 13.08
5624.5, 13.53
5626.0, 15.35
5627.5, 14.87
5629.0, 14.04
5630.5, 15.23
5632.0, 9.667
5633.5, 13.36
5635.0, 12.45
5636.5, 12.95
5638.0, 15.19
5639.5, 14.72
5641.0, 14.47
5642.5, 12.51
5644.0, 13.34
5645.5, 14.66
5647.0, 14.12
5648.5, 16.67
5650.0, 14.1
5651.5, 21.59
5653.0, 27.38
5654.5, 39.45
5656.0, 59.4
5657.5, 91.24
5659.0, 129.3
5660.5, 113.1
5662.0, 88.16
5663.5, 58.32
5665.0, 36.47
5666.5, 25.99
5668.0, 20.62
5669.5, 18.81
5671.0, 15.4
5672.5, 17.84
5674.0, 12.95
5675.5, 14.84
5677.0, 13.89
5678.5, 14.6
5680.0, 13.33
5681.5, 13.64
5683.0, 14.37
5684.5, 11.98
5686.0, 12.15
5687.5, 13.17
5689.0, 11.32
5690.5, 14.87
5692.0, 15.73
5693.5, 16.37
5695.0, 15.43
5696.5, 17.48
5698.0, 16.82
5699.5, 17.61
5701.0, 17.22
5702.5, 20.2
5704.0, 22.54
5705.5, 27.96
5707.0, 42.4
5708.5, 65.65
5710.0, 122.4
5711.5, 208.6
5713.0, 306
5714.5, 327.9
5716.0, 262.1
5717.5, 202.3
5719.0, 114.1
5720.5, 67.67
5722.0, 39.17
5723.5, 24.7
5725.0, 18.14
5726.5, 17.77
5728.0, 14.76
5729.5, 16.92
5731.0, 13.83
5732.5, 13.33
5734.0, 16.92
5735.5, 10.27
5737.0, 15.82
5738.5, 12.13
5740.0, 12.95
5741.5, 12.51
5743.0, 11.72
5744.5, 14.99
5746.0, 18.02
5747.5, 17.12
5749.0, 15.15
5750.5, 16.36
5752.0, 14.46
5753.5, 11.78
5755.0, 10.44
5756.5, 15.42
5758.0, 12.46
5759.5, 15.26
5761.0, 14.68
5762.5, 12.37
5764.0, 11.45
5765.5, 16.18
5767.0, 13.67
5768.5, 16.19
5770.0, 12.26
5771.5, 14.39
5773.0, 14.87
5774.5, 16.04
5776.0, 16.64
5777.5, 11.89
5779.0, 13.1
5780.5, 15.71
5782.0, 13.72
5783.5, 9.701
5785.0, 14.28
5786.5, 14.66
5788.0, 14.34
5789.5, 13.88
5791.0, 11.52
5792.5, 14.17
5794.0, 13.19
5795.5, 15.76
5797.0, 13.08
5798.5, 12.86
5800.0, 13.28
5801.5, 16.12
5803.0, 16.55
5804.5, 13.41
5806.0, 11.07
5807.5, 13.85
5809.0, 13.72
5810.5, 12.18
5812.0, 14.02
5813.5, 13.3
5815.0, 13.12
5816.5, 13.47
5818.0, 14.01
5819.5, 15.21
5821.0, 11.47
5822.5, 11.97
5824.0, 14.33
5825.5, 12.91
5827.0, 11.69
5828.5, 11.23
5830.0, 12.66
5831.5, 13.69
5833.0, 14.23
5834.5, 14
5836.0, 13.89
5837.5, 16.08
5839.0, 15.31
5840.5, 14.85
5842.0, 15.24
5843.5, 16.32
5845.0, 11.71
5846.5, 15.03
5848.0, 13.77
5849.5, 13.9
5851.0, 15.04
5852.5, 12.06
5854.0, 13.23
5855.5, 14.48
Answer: 2.3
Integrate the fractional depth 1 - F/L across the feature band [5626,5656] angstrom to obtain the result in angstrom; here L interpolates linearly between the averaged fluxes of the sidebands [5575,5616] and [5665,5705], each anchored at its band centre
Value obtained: -3.7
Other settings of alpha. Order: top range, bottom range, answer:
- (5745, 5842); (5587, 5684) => 0.65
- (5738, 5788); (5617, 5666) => 0.49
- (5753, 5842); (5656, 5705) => 0.48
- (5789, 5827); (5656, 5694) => 0.43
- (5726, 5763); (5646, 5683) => 0.40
